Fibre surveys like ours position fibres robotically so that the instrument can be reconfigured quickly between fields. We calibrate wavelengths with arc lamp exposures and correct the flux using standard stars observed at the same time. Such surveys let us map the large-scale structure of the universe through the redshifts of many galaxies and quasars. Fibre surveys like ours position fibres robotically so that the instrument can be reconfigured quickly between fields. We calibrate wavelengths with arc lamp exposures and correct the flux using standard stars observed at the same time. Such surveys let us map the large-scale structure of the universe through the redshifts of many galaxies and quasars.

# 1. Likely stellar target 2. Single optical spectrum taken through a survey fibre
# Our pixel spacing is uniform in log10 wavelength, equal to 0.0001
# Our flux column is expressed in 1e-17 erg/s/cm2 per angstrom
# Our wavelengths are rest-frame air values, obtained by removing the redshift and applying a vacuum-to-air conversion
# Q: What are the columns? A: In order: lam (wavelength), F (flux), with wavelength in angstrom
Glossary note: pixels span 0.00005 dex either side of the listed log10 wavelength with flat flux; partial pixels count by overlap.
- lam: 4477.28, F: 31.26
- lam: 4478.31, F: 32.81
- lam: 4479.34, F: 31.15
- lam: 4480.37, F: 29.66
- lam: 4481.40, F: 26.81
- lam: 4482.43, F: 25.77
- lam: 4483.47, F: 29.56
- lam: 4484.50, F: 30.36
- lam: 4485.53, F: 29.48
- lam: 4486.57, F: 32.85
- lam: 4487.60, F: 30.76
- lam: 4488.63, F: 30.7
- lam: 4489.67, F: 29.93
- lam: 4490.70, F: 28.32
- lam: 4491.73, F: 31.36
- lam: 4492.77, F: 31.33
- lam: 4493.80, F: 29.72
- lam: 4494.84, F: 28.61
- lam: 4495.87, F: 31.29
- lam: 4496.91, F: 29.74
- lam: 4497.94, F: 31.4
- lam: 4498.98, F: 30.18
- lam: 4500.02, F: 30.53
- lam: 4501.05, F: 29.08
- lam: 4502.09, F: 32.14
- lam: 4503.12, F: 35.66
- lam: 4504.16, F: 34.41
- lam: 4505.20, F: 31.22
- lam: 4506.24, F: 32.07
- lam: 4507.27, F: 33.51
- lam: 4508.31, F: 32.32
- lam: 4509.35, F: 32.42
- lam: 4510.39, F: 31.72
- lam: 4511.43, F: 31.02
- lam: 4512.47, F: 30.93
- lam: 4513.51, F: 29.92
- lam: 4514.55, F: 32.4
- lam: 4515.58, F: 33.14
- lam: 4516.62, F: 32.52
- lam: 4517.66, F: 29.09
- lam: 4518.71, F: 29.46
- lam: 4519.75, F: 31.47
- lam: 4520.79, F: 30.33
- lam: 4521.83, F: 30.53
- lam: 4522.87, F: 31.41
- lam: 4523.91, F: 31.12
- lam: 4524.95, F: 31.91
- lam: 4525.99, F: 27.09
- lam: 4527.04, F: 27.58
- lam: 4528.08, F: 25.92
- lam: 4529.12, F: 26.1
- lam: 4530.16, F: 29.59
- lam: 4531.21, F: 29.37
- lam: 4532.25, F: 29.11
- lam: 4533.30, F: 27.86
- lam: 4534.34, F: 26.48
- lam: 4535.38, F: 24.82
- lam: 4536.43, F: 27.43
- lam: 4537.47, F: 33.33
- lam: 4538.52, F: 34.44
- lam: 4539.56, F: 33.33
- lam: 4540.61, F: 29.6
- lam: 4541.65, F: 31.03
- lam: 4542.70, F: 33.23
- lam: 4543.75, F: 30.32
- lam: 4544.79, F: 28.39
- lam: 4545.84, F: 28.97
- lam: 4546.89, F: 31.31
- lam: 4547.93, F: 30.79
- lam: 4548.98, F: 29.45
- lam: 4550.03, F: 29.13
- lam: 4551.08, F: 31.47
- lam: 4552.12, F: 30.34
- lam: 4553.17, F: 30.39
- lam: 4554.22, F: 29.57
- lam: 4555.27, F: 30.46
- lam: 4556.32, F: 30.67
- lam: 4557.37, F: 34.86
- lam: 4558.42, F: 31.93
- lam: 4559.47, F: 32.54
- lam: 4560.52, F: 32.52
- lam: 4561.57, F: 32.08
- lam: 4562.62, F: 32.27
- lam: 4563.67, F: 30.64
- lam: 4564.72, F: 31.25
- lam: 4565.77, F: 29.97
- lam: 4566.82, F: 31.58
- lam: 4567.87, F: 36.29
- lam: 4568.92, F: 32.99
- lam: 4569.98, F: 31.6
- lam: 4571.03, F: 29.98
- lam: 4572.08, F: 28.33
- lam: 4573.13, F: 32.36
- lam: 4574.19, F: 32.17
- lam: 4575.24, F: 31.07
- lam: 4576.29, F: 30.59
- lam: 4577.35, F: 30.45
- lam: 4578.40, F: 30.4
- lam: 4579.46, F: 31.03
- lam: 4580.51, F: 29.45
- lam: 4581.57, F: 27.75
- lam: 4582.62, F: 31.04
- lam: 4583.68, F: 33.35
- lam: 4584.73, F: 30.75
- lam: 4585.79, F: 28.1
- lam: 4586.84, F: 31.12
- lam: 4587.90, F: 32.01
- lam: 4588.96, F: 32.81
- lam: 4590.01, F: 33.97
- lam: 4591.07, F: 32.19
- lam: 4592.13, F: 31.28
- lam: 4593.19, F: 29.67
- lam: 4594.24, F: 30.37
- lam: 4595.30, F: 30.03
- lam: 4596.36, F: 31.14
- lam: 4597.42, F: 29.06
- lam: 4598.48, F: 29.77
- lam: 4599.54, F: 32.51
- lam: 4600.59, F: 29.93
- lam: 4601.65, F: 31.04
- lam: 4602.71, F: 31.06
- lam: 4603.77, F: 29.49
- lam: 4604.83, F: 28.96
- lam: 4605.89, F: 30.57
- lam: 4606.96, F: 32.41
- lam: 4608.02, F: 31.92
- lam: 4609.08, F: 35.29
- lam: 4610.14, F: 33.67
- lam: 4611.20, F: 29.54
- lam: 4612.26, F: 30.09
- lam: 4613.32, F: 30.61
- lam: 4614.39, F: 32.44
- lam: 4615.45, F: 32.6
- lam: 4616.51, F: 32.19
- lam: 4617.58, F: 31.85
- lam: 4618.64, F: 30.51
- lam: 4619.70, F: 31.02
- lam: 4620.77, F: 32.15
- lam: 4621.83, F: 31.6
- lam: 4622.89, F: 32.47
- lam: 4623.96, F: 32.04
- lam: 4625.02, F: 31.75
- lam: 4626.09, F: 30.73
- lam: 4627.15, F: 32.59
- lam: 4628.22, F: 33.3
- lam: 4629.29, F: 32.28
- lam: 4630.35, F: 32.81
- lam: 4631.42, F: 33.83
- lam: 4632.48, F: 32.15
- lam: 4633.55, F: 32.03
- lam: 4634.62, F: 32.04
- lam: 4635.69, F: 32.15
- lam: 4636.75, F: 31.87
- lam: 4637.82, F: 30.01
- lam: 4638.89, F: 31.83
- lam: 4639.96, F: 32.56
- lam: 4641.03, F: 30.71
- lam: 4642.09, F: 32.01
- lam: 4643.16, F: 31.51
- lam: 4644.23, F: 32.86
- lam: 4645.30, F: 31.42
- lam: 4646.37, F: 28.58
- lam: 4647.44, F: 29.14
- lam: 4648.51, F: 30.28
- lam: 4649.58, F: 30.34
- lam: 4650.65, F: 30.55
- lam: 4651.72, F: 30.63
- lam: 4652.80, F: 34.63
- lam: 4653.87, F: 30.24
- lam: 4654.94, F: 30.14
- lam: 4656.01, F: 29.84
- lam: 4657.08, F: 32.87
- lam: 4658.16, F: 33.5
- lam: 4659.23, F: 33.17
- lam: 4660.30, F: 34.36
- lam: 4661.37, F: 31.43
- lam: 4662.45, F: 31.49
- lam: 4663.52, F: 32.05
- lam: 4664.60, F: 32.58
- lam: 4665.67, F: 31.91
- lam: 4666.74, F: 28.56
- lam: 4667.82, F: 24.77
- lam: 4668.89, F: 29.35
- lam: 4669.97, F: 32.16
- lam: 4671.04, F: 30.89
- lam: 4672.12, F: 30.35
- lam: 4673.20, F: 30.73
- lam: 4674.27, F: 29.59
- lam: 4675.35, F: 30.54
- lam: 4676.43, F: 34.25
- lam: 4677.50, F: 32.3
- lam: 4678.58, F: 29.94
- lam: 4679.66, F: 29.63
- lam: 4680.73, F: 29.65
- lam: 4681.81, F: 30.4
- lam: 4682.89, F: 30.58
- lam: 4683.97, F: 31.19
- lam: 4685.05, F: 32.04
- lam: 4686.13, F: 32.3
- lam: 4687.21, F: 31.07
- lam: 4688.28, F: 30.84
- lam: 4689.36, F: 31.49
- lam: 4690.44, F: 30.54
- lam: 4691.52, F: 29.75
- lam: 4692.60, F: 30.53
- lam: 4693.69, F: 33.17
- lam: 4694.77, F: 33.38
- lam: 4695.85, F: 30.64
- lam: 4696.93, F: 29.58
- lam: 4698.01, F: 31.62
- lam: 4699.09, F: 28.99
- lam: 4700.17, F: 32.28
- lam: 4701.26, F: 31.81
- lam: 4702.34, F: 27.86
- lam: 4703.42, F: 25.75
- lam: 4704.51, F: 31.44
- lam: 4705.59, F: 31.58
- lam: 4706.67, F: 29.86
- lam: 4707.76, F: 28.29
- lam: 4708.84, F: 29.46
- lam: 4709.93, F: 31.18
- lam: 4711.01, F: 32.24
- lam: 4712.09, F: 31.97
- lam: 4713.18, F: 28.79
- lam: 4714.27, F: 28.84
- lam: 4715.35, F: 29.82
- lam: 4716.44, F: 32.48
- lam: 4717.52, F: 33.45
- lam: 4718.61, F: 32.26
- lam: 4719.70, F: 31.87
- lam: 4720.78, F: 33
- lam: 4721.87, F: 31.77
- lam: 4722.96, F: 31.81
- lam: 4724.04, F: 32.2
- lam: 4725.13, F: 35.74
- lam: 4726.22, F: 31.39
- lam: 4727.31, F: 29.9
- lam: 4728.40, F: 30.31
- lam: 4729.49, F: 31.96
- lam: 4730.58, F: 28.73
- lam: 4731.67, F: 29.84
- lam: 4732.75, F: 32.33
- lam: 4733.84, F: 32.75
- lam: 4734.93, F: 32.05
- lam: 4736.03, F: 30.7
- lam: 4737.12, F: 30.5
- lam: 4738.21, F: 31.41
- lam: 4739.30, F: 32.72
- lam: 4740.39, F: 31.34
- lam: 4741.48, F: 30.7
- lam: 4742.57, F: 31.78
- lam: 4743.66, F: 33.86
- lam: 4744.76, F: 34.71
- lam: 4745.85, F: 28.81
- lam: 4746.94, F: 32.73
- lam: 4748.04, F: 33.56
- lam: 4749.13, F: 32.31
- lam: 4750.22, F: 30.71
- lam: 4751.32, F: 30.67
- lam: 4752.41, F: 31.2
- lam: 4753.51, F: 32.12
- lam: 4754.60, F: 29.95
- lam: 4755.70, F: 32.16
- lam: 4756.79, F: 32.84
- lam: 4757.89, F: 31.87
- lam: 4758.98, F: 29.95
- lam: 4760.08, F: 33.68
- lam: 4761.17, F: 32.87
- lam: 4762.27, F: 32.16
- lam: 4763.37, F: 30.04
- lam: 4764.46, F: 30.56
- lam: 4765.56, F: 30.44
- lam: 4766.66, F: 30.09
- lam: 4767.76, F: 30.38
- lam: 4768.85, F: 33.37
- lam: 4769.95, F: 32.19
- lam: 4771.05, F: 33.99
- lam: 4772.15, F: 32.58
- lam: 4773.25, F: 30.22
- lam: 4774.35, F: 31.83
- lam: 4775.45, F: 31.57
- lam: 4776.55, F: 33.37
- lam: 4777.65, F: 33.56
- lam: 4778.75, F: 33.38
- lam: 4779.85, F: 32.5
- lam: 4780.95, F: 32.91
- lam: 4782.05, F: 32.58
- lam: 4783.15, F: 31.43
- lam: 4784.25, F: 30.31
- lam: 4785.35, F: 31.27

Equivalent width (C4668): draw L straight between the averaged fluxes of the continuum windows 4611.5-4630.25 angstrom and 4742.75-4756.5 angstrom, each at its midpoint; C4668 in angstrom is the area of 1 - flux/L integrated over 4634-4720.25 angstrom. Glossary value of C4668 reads 2.3 angstrom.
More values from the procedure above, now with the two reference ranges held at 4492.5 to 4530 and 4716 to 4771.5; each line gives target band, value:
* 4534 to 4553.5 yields 0.43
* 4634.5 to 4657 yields 0.16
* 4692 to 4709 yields 0.63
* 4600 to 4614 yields 0.03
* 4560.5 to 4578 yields -0.26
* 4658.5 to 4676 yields 0.29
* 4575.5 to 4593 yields 0.06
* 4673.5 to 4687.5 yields 0.21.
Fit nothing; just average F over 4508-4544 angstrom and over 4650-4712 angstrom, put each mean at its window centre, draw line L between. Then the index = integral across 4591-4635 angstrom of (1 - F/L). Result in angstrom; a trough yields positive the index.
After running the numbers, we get -1.3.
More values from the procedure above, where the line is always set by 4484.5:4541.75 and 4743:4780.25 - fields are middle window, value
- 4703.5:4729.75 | 0.4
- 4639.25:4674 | 0.3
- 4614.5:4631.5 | -0.5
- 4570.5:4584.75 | 0.1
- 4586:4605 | 0.1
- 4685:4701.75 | 0.2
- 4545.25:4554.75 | 0.2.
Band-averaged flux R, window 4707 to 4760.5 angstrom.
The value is 31.5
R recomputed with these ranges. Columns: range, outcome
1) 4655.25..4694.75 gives 31.1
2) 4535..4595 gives 31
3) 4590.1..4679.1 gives 31.3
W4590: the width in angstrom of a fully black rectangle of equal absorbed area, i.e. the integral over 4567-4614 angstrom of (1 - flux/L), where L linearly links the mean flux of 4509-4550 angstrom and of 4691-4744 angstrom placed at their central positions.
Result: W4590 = -1.0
